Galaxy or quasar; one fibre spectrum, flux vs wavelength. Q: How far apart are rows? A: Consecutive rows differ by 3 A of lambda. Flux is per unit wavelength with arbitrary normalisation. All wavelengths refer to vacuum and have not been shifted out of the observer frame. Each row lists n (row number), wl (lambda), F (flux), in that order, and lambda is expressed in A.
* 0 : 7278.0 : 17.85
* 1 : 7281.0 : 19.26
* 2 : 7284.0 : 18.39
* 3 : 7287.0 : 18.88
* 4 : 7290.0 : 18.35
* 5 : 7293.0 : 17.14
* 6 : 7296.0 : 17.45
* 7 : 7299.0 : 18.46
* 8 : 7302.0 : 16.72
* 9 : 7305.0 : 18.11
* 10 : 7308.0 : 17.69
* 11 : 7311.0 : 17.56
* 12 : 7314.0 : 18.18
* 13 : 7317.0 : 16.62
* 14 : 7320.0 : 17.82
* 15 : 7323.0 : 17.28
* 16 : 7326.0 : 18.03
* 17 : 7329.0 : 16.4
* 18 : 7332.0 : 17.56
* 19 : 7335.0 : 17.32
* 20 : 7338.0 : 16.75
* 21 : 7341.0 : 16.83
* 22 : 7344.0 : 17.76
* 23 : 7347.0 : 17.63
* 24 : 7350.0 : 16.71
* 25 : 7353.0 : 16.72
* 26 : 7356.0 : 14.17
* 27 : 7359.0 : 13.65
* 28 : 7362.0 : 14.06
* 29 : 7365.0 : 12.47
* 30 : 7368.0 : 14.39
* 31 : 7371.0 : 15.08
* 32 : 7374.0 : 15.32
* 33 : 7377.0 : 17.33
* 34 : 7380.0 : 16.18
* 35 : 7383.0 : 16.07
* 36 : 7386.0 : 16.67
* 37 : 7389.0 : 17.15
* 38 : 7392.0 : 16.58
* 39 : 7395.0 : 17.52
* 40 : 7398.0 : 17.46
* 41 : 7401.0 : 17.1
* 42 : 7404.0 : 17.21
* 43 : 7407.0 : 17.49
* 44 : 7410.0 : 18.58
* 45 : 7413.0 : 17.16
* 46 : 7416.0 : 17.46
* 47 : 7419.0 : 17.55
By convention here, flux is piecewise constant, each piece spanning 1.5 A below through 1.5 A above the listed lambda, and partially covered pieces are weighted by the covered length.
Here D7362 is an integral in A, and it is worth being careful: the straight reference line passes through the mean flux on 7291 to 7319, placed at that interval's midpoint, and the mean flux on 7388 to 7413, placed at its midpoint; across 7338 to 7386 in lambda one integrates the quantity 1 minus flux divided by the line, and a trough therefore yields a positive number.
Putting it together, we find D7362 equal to 4.8 A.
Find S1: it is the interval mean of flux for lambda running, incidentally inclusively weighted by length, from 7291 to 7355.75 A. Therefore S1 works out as 17.3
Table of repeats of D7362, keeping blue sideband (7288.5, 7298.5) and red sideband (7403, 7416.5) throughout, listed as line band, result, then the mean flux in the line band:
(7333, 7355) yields 0.8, 17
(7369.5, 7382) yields 1.2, 16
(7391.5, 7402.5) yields 0.2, 17.2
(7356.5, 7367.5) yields 2.6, 13.6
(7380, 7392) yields 0.7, 16.6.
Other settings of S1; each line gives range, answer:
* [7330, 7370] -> 15.8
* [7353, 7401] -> 15.7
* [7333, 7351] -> 17.2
